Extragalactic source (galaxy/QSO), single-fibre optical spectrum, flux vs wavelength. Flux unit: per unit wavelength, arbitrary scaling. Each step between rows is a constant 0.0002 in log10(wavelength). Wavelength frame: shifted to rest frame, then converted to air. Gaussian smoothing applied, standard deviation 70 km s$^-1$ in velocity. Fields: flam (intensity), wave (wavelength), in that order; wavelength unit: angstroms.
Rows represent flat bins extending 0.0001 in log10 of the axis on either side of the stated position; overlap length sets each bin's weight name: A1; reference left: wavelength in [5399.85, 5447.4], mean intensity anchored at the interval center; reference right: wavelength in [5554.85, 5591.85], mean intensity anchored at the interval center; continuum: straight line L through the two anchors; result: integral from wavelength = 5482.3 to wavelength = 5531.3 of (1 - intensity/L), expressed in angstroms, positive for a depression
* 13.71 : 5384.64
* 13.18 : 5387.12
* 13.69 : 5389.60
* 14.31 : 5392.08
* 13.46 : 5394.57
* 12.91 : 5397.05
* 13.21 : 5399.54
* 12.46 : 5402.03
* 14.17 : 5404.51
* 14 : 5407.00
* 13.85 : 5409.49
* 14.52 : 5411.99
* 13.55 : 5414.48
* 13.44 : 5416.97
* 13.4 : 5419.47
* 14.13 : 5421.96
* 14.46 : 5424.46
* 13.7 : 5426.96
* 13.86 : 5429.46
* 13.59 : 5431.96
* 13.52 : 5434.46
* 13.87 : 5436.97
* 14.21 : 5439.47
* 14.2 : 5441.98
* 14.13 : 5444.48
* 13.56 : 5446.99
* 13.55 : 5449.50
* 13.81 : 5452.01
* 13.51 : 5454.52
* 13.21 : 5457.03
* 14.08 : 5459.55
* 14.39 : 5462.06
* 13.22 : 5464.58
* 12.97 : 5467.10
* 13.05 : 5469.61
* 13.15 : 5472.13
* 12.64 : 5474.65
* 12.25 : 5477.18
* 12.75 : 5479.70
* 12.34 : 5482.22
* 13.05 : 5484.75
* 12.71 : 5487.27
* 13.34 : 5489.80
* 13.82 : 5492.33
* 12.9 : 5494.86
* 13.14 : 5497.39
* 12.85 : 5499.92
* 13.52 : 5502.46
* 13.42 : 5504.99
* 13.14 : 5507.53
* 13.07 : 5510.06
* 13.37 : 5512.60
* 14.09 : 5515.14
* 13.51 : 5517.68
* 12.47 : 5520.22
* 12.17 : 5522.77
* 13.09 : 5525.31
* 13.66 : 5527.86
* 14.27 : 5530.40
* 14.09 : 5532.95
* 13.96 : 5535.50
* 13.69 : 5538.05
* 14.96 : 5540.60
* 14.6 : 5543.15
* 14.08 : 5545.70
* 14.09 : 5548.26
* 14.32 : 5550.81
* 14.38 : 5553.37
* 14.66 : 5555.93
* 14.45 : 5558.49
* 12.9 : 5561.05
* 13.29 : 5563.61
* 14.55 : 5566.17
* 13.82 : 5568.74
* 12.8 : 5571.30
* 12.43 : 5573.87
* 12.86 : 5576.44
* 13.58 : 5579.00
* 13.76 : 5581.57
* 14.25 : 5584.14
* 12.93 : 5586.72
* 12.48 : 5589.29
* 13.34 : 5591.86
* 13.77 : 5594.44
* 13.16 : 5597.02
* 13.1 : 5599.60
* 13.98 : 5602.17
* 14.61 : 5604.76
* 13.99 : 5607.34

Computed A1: 1.5 angstroms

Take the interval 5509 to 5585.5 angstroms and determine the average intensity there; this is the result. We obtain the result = 13.7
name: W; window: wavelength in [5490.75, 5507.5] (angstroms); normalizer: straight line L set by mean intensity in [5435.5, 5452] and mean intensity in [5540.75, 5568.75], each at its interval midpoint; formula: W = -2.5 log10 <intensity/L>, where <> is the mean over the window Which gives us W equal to 0.061 mag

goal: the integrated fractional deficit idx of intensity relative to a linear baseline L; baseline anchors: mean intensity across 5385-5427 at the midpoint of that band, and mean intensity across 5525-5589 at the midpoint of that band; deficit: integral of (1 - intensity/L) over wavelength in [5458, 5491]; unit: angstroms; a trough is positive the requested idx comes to 1.6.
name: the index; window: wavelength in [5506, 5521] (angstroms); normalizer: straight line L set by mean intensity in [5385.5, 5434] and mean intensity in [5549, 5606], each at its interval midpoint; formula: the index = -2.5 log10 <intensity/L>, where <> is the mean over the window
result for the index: 0.03 mag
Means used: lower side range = 13.7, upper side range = 13.6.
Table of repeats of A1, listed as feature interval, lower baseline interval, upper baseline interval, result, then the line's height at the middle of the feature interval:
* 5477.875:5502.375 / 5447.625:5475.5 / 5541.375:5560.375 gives 1.29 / 13.7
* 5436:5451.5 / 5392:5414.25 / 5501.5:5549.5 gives -0.33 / 13.6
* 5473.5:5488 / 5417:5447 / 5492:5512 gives 0.86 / 13.4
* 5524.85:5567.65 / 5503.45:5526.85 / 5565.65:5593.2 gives -2.74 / 13.2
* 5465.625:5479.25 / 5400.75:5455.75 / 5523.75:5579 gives 0.98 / 13.8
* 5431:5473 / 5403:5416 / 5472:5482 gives -1.72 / 13.1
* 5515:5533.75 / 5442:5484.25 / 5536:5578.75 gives 0.42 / 13.7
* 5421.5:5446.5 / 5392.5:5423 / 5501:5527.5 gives -0.82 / 13.5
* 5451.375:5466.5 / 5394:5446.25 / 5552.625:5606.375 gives 0.04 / 13.7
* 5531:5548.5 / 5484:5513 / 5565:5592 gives -1.25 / 13.3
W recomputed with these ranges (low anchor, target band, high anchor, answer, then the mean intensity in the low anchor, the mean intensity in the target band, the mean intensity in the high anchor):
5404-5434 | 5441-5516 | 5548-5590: 0.038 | 13.9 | 13.3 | 13.6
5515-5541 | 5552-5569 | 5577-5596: -0.042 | 13.6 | 14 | 13.4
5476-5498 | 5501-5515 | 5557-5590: -0.026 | 12.9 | 13.4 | 13.4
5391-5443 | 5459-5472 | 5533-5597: 0.021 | 13.7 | 13.5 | 13.7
